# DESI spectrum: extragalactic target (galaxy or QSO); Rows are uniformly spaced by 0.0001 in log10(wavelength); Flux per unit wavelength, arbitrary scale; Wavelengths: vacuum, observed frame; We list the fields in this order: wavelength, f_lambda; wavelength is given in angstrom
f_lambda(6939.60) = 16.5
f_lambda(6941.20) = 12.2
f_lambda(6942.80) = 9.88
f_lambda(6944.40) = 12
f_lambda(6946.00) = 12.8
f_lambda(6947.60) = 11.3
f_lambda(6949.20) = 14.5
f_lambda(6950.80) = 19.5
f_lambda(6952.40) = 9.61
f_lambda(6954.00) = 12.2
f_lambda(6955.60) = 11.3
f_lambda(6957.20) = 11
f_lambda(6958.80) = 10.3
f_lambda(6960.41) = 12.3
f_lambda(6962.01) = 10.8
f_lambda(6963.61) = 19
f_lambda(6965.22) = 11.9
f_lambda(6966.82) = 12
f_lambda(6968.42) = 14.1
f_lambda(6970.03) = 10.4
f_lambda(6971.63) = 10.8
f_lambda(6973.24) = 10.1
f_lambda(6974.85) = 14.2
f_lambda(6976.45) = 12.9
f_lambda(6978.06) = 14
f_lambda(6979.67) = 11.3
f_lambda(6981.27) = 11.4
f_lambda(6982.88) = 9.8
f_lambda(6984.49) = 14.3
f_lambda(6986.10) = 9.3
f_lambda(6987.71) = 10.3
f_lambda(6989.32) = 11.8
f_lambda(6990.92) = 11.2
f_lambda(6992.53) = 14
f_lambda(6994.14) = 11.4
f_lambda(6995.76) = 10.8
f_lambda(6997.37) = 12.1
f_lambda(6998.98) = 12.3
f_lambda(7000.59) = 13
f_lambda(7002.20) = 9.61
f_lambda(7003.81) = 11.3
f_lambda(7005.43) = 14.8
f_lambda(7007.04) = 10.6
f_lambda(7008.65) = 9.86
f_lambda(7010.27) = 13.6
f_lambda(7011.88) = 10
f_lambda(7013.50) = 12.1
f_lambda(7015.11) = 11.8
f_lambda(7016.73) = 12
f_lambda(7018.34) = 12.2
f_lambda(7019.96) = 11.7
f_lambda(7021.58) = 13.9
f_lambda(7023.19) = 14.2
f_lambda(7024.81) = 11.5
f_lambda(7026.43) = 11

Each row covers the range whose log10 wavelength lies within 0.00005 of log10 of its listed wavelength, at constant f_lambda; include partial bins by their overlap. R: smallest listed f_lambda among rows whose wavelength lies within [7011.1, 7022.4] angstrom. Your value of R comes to 10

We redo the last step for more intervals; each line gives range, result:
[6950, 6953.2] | 9.61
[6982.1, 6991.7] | 9.3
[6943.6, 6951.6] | 11.3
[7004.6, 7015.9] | 9.86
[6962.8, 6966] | 11.9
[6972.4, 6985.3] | 9.8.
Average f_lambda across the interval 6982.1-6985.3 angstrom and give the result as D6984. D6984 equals 12.1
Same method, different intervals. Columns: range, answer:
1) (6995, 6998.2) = 11.5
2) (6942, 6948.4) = 11.5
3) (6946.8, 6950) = 12.9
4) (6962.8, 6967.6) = 14.3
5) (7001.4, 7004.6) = 10.5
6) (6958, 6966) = 12.9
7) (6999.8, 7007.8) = 11.9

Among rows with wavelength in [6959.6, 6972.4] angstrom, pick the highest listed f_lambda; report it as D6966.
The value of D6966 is 19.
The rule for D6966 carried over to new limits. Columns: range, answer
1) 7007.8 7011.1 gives 13.6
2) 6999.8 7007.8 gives 14.8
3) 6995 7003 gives 13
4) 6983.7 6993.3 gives 14.3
